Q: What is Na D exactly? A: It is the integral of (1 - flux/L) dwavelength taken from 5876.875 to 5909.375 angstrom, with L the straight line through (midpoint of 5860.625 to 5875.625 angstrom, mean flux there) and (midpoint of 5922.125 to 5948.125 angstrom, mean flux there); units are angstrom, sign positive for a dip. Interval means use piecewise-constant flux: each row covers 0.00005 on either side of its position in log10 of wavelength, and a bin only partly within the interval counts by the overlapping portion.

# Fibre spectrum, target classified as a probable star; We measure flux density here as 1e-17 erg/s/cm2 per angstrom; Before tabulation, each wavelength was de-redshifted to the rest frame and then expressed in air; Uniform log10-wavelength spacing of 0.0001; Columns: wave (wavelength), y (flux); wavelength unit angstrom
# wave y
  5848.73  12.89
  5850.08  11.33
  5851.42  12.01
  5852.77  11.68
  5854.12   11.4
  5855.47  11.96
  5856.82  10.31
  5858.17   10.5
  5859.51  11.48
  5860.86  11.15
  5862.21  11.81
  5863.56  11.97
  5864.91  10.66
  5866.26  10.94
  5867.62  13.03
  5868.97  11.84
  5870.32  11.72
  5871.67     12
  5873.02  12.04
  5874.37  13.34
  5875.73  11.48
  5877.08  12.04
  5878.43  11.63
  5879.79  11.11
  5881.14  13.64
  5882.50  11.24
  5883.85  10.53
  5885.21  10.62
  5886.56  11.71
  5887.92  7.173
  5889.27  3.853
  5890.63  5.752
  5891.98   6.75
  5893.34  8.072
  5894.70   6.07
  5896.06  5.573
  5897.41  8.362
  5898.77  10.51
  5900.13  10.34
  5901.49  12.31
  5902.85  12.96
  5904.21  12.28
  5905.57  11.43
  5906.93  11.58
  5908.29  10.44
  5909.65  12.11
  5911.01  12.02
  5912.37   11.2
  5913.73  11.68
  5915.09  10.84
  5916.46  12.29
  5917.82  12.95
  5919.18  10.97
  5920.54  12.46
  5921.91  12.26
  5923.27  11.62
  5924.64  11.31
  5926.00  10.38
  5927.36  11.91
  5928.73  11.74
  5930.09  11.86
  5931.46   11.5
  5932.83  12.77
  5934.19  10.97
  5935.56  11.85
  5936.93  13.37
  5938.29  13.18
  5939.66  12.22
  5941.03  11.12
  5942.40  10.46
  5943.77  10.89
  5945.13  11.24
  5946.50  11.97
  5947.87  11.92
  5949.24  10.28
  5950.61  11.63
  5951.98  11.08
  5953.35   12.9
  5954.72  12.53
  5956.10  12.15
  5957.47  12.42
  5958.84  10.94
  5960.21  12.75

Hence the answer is 5.4 angstrom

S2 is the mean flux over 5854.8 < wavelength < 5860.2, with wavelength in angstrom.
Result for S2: 11.1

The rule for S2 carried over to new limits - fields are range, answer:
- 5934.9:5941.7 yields 12.4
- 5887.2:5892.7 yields 5.94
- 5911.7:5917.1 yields 11.5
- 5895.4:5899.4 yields 8.14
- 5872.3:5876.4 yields 12.3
